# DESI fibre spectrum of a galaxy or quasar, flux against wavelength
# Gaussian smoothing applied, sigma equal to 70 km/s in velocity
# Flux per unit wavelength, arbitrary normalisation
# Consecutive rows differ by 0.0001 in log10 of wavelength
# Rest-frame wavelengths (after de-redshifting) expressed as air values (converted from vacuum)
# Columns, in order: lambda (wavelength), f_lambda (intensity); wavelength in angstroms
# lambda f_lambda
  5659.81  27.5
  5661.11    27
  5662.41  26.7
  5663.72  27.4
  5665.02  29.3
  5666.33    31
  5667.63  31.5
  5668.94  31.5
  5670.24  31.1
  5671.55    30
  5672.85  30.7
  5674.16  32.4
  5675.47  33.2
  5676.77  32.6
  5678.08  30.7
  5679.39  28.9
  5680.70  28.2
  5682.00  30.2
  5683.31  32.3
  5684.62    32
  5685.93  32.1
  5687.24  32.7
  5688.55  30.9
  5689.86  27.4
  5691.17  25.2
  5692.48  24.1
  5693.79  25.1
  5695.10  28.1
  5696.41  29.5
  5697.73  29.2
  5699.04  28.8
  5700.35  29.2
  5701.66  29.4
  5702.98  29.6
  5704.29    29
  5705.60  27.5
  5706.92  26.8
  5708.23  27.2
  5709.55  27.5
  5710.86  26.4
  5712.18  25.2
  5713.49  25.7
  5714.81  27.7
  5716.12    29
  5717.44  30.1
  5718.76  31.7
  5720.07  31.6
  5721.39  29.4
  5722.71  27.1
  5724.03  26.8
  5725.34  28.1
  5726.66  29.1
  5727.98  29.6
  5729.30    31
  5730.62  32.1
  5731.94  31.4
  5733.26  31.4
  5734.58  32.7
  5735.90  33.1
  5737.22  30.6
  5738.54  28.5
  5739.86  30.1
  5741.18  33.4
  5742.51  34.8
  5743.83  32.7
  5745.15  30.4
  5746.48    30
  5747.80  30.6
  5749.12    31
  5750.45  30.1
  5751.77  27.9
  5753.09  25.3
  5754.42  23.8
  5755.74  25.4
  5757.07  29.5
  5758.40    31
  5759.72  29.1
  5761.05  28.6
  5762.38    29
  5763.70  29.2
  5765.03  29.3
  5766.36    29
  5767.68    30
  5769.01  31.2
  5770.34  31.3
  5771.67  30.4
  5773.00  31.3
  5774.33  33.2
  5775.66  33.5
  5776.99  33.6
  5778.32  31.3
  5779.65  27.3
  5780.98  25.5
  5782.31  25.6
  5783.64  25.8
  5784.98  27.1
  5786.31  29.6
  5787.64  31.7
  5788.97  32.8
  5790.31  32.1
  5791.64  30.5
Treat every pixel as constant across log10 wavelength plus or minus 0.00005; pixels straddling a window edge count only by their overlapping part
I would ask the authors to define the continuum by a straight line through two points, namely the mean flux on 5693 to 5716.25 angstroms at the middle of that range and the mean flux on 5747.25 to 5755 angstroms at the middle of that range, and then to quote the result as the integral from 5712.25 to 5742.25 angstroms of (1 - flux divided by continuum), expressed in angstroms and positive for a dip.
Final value -2.18 angstroms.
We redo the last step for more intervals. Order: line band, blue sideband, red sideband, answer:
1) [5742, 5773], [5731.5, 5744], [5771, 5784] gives 1.3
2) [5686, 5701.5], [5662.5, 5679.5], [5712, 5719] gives 0.6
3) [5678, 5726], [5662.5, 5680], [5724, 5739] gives 3.1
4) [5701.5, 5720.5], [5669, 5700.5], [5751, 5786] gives 0.9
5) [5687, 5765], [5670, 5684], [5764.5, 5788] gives 3.3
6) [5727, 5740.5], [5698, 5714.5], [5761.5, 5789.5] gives -1.1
